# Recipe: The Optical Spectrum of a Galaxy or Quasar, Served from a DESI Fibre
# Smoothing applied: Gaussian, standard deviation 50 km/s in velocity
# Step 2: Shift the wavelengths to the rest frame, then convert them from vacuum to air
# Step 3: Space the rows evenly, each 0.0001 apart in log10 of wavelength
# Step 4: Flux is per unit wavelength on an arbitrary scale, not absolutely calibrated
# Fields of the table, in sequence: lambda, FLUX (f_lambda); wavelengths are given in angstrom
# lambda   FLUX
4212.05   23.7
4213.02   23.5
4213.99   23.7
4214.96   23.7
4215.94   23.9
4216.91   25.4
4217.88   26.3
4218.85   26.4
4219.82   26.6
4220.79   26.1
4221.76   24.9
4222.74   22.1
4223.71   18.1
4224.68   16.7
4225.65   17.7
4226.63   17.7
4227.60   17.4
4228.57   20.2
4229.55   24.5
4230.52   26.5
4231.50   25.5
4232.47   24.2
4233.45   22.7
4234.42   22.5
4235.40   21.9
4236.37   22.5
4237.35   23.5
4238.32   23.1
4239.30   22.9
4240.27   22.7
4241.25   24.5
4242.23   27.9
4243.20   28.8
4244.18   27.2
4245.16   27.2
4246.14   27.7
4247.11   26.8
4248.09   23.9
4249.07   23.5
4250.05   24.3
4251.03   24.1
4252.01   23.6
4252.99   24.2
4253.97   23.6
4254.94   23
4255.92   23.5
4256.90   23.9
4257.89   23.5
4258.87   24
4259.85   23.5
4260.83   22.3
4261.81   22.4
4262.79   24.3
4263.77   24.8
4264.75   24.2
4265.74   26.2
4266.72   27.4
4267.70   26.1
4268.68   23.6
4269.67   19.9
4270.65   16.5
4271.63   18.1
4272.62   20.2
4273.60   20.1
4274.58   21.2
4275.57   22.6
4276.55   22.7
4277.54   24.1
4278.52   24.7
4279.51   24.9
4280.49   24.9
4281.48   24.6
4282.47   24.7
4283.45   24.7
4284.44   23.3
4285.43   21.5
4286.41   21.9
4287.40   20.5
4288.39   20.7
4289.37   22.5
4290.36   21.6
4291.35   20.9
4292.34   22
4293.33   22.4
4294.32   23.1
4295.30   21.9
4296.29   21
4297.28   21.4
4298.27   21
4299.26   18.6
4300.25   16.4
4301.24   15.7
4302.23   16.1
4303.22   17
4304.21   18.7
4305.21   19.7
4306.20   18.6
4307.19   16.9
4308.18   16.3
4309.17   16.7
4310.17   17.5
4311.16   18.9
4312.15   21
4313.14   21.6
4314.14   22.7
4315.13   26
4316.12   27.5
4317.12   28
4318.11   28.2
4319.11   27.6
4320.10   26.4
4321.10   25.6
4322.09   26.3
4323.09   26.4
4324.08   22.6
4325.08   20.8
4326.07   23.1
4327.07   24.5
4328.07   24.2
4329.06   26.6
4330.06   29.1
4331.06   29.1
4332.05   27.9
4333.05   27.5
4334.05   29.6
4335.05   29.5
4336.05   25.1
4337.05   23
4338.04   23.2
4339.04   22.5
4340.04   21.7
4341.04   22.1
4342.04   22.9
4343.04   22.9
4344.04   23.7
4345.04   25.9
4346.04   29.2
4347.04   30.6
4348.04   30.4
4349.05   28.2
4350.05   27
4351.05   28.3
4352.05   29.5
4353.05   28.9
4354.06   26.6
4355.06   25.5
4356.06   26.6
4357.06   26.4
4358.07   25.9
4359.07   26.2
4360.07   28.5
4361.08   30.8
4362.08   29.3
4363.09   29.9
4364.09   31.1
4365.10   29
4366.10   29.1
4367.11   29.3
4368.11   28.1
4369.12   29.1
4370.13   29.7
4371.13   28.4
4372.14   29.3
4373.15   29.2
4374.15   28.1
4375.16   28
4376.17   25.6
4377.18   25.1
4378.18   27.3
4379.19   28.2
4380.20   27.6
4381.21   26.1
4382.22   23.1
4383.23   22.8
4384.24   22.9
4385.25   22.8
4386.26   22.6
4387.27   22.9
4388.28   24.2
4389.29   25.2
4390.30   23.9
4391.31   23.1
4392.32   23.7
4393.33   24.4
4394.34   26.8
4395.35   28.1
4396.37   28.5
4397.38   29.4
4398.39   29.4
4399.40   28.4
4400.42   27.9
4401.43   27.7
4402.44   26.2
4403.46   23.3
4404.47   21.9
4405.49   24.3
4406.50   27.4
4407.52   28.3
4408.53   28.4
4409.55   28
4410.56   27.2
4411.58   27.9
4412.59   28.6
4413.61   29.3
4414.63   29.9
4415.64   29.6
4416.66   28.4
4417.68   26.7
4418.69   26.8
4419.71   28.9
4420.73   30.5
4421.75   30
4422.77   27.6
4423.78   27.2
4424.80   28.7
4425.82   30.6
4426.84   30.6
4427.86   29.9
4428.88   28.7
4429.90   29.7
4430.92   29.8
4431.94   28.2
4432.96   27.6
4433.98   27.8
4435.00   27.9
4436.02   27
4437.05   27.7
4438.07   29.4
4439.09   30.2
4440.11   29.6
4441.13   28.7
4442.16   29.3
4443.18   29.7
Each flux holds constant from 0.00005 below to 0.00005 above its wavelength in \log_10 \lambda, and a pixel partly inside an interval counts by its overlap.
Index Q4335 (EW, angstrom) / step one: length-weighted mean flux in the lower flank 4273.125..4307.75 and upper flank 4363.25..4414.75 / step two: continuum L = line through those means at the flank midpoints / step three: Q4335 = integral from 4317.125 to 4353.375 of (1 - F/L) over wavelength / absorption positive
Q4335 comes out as -3.6 angstrom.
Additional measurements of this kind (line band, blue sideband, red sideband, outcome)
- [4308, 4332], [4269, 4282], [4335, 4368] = 0.65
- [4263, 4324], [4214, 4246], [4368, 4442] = 6.91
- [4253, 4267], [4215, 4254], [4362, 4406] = 0.13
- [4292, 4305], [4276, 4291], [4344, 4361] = 2.42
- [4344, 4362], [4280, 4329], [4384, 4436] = -2.53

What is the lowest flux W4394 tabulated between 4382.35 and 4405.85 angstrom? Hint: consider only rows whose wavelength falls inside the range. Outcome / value 21.9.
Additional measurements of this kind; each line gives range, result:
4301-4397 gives 15.7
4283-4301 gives 16.4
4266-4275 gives 16.5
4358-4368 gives 25.9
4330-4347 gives 21.7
